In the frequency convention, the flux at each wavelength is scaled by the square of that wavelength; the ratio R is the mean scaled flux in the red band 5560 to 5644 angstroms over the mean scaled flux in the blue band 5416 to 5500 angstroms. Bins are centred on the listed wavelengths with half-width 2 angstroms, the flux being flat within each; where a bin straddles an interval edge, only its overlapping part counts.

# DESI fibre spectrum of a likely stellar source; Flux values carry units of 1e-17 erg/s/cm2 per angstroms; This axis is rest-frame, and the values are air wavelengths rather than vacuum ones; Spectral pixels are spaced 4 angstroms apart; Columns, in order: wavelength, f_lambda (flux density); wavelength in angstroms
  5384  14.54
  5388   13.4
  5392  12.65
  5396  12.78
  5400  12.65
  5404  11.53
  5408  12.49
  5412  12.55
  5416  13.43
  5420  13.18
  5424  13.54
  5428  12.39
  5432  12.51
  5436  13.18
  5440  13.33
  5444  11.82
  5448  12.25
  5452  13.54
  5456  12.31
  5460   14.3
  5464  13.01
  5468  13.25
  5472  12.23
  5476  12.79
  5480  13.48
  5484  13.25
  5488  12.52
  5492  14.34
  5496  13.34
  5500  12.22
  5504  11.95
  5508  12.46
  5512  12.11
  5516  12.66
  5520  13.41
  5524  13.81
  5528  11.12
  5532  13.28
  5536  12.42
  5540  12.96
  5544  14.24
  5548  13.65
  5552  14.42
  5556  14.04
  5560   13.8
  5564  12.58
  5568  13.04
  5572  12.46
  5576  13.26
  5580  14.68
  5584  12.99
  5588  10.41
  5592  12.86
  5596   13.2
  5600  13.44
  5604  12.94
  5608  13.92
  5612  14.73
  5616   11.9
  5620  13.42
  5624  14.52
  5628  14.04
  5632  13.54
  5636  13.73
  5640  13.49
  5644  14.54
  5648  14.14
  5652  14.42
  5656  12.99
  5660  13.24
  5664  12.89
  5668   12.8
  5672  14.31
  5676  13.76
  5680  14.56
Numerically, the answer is 1.1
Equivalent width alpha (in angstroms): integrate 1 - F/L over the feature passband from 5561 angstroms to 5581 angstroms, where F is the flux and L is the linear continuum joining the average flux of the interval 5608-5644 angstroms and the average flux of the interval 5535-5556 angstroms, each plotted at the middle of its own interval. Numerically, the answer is 0.7 angstroms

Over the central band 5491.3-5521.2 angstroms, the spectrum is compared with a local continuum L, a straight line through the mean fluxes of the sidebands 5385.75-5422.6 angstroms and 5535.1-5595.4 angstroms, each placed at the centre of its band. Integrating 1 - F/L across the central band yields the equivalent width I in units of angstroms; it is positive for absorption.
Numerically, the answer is 0.7 angstroms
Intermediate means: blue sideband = 12.8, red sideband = 13.2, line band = 12.7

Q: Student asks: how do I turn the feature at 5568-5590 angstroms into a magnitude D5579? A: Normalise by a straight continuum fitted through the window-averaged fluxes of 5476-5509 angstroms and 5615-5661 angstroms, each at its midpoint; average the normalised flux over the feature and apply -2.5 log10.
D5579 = 0.051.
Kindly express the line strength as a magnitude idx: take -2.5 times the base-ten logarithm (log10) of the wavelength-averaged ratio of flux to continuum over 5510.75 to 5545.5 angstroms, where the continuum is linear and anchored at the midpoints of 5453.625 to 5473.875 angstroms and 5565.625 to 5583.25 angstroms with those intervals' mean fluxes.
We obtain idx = 0.03 mag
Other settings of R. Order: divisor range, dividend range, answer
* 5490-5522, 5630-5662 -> 1.13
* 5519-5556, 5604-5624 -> 1.05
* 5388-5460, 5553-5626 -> 1.10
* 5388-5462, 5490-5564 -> 1.06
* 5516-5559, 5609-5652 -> 1.07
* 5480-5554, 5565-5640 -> 1.05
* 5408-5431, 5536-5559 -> 1.11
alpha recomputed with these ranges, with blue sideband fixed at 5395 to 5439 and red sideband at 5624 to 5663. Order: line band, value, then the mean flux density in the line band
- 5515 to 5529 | 0.4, 12.9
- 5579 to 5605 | 1.4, 12.9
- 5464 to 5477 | 0.2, 12.8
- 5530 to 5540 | 0.3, 12.9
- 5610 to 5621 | 0.3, 13.3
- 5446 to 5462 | -0.2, 13.1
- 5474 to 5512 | 0.7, 12.9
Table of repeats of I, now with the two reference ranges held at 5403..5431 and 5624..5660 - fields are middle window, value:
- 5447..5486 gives -0.16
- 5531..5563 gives -0.43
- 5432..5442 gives -0.19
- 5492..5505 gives 0.33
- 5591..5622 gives 0.85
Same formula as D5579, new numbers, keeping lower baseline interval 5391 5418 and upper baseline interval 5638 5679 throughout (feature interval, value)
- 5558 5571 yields 0.02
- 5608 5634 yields -0.02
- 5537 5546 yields -0.02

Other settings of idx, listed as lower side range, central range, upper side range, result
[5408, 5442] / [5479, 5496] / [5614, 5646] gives -0.02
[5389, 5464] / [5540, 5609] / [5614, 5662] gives 0.01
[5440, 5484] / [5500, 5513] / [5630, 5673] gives 0.08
